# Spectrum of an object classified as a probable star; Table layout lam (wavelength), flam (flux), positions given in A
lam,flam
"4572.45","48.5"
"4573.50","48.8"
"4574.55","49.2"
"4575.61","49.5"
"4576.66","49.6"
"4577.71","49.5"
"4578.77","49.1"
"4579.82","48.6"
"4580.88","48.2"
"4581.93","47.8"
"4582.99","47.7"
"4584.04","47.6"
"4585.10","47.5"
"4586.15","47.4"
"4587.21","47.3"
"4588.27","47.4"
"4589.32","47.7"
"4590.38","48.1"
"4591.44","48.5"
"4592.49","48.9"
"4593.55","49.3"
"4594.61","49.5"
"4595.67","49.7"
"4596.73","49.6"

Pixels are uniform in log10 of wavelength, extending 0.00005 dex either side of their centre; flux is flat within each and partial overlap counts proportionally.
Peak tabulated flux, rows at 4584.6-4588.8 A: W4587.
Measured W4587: 47.5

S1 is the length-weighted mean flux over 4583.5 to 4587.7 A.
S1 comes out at 47.5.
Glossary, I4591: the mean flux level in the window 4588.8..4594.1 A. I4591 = 48.5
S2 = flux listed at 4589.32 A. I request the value 47.7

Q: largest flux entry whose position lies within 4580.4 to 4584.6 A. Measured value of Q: 48.2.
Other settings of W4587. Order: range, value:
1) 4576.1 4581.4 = 49.6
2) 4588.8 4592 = 48.5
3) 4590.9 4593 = 48.9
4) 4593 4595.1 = 49.5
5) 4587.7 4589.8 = 47.7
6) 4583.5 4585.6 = 47.6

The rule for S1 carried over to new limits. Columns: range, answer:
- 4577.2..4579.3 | 49.3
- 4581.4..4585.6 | 47.7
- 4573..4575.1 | 48.9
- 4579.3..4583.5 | 48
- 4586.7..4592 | 47.8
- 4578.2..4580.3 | 48.8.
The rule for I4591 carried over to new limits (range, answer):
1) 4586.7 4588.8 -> 47.4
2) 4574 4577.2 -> 49.5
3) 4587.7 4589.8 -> 47.6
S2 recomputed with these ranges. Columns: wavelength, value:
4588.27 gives 47.4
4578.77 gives 49.1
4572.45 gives 48.5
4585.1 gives 47.5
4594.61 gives 49.5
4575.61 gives 49.5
